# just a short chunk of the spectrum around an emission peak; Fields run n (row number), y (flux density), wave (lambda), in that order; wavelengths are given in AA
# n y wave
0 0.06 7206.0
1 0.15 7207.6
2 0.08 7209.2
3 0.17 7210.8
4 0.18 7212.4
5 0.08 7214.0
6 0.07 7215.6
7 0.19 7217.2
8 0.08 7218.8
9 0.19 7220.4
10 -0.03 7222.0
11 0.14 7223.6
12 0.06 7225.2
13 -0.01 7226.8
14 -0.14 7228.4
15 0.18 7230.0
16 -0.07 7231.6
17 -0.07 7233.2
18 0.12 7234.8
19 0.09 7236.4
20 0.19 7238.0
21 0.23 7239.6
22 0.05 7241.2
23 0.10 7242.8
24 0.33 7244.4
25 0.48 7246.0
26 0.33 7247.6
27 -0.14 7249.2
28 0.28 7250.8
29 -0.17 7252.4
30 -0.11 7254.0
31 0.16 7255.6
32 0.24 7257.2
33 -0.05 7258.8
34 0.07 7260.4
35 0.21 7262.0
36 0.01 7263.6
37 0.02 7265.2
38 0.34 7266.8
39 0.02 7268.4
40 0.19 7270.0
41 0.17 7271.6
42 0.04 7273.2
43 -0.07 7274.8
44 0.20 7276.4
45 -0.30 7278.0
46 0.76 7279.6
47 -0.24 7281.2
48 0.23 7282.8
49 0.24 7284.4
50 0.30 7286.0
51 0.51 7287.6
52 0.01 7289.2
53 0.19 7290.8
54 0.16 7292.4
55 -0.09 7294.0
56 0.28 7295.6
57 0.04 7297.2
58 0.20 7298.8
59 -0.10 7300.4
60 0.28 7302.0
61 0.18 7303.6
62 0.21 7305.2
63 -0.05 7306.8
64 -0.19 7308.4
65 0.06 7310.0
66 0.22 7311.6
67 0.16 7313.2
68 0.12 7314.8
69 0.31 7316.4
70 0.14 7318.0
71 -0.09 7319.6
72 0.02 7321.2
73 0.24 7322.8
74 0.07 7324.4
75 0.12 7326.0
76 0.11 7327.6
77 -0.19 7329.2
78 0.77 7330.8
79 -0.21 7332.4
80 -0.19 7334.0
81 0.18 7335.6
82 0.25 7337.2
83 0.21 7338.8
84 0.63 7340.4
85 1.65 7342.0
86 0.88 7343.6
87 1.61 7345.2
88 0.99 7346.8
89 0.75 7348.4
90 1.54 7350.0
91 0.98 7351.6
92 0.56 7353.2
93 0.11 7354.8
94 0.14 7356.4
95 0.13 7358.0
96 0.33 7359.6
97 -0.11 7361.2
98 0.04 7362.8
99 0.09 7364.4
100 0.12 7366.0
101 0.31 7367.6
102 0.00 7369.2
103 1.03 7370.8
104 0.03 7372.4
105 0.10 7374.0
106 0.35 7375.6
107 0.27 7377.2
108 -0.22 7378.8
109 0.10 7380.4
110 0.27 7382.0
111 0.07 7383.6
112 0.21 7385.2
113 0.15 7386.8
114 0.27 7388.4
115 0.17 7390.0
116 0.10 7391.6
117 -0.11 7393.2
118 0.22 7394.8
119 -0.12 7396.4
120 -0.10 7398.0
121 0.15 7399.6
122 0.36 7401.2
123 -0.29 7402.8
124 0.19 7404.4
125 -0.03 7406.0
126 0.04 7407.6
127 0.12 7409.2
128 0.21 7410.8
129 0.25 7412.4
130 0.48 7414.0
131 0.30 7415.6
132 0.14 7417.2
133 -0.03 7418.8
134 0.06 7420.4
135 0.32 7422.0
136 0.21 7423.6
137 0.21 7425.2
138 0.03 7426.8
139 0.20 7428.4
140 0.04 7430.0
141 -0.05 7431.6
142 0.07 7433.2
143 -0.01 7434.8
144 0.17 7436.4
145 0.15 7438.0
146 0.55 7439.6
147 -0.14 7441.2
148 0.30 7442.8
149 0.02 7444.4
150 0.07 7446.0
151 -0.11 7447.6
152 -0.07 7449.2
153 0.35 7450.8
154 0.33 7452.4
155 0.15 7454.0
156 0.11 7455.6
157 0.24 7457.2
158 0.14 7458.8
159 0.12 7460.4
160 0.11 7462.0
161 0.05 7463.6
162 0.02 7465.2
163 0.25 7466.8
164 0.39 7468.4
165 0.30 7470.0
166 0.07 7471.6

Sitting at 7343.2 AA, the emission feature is [O II] 3727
